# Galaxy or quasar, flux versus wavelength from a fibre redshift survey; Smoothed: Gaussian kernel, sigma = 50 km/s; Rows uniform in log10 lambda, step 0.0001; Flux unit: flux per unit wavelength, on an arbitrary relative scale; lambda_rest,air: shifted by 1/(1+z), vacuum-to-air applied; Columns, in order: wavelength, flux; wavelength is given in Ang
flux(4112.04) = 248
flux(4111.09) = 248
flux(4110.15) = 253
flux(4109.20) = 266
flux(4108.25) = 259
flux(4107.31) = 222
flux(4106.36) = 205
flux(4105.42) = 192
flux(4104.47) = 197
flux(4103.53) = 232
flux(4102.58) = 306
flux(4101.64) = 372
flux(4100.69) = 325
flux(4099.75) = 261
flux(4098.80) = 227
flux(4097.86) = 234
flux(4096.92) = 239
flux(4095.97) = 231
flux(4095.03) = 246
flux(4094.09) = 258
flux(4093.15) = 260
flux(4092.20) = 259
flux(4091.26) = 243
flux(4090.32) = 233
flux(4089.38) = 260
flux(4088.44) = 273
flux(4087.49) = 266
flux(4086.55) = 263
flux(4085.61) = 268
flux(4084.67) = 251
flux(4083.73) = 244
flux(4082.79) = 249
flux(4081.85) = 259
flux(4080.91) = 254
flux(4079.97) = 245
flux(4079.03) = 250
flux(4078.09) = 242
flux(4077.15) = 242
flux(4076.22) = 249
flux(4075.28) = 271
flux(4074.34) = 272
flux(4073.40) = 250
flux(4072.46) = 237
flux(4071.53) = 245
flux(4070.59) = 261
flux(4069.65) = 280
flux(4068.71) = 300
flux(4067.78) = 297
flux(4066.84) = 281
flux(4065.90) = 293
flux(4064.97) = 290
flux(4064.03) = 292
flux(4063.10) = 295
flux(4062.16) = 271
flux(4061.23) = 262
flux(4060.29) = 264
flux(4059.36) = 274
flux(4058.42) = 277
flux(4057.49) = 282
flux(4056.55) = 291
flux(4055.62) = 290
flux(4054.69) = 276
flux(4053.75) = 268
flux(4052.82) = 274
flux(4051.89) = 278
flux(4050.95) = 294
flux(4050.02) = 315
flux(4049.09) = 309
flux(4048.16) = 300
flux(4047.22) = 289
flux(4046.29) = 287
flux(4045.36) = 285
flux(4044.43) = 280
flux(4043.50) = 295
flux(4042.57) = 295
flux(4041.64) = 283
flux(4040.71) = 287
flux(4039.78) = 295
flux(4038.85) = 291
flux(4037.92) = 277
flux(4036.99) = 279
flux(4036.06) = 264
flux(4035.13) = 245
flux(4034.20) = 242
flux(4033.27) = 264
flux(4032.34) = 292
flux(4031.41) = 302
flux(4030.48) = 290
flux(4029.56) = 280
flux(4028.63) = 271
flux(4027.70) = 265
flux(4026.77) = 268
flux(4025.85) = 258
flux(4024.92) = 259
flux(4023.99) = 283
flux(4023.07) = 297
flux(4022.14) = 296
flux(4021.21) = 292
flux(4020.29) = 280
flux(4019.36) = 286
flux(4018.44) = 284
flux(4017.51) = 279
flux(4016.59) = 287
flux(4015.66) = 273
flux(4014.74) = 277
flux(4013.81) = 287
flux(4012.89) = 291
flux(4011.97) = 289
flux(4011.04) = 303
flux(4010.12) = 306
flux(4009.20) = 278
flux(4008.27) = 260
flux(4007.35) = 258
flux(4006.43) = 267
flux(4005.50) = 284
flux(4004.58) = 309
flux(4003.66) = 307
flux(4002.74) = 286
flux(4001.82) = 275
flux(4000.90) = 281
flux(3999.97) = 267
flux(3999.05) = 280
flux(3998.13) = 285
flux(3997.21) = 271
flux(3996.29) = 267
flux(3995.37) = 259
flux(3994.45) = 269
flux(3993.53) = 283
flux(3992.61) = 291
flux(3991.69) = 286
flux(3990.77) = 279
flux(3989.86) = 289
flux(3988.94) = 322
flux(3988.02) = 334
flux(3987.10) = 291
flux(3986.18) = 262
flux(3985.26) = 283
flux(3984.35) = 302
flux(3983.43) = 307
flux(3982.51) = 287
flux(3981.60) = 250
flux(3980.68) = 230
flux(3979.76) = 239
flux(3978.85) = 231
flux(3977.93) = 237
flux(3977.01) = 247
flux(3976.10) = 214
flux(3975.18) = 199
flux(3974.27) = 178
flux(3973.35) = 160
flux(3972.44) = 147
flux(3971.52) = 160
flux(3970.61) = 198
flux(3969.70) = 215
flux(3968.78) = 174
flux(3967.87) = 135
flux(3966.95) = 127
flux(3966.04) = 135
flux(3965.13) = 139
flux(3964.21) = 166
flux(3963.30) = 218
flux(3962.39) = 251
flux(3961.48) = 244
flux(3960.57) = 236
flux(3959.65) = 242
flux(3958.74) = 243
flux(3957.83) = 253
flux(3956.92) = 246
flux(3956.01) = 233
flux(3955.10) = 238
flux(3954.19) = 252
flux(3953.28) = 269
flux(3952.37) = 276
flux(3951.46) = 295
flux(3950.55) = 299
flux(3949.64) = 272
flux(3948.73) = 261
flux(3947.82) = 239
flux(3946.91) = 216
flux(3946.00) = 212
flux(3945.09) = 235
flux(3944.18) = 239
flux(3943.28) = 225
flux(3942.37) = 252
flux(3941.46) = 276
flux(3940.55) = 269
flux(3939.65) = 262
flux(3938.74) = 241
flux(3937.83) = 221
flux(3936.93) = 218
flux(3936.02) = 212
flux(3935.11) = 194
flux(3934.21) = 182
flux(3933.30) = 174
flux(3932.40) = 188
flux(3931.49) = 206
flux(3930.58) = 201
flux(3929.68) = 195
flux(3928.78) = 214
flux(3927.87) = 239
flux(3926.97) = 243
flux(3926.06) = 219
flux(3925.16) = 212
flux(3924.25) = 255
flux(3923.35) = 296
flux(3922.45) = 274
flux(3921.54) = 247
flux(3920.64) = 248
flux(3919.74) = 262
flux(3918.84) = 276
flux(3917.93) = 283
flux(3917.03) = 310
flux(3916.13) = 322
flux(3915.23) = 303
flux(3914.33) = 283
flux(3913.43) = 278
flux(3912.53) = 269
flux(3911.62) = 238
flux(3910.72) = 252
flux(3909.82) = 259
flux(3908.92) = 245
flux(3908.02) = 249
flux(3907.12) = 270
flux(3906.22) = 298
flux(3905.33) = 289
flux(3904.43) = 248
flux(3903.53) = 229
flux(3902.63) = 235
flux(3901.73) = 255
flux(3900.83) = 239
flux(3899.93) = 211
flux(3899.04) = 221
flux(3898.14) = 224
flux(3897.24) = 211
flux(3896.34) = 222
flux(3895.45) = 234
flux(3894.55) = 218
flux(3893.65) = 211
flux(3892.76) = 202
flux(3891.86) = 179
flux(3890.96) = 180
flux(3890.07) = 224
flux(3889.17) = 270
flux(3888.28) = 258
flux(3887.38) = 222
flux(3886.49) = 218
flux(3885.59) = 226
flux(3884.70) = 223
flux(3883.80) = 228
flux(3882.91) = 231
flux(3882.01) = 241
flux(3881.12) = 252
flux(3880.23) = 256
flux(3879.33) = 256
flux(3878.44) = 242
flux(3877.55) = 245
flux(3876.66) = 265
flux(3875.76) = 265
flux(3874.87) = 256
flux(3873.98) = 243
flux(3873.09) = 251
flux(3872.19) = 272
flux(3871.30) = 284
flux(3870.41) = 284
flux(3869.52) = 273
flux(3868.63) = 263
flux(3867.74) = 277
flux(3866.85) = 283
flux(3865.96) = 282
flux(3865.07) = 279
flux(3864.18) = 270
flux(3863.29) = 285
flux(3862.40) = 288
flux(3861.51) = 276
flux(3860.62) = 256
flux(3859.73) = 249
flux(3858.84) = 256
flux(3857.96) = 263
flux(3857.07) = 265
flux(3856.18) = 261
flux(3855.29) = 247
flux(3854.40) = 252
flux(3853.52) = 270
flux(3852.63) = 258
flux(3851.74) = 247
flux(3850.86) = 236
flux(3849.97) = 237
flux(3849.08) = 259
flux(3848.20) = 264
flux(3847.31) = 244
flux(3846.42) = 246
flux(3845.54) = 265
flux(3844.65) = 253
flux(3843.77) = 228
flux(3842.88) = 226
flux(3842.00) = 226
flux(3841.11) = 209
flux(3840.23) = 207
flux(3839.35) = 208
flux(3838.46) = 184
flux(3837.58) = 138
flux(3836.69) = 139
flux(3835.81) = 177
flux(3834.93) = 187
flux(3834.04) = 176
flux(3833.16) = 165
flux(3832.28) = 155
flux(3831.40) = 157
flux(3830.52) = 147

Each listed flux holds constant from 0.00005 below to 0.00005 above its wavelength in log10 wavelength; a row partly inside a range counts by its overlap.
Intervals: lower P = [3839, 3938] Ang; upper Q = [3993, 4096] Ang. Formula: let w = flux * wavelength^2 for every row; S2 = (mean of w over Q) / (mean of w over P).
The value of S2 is 1.21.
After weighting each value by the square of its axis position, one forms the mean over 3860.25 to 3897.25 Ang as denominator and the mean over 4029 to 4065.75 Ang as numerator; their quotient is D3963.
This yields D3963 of 1.24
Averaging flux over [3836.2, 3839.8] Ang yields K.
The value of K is 167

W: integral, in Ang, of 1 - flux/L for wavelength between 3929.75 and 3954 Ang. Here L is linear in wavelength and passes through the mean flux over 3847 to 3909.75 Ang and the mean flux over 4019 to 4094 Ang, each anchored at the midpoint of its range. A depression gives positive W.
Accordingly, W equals 2.09 Ang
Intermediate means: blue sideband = 249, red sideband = 273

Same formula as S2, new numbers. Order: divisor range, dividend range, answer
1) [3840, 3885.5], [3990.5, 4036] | 1.18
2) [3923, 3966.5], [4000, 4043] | 1.26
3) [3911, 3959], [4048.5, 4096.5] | 1.16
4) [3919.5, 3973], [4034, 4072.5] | 1.32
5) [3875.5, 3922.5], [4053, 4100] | 1.16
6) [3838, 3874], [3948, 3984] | 0.93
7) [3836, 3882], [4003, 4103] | 1.21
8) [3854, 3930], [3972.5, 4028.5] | 1.14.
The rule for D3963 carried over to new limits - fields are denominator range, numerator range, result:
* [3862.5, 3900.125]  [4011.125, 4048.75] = 1.24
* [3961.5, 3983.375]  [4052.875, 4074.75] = 1.44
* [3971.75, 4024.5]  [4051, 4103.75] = 1.02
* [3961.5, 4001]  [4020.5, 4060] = 1.22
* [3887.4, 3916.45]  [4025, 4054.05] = 1.24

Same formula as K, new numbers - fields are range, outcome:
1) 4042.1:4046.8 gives 289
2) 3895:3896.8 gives 228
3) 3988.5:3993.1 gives 294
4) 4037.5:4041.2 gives 288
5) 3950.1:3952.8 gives 290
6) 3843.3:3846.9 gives 248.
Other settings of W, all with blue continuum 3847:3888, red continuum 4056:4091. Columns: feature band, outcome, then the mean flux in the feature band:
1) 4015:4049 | -2.2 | 281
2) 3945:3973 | 4.4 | 220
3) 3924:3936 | 2.3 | 209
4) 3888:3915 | 1.8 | 240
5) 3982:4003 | -1.8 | 285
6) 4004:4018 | -1.1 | 283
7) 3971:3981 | 2.2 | 203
